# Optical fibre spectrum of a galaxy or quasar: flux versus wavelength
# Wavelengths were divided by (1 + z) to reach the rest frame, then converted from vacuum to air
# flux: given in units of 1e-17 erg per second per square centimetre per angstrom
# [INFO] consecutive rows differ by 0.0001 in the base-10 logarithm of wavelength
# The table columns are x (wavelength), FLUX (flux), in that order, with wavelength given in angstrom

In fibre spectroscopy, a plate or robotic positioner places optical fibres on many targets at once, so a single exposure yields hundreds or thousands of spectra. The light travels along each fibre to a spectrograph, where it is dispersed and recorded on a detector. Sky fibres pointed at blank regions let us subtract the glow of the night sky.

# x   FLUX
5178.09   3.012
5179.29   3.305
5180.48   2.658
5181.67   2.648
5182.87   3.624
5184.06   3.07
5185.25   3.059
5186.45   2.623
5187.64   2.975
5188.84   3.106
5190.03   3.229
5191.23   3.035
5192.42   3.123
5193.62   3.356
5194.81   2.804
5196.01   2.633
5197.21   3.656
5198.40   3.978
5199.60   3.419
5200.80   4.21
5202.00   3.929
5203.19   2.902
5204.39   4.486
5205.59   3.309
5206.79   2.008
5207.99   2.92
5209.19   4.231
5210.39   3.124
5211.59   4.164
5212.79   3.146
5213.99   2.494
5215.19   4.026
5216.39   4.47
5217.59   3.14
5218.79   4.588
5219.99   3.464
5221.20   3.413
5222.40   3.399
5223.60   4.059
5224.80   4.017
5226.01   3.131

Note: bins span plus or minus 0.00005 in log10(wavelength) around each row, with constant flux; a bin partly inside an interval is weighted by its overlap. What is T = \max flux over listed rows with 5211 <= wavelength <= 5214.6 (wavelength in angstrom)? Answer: 4.164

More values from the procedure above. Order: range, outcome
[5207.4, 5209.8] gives 4.231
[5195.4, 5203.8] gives 4.21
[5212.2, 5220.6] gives 4.588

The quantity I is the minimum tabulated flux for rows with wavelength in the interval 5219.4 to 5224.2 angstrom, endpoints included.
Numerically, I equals 3.399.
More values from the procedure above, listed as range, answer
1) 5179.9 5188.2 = 2.623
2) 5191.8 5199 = 2.633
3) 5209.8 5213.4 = 3.124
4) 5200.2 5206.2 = 2.902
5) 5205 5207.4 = 2.008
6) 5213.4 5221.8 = 2.494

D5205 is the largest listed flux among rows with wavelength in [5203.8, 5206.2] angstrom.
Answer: 4.486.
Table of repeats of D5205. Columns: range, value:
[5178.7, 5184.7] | 3.624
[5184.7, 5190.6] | 3.229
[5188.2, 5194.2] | 3.356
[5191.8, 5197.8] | 3.656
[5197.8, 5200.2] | 3.978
